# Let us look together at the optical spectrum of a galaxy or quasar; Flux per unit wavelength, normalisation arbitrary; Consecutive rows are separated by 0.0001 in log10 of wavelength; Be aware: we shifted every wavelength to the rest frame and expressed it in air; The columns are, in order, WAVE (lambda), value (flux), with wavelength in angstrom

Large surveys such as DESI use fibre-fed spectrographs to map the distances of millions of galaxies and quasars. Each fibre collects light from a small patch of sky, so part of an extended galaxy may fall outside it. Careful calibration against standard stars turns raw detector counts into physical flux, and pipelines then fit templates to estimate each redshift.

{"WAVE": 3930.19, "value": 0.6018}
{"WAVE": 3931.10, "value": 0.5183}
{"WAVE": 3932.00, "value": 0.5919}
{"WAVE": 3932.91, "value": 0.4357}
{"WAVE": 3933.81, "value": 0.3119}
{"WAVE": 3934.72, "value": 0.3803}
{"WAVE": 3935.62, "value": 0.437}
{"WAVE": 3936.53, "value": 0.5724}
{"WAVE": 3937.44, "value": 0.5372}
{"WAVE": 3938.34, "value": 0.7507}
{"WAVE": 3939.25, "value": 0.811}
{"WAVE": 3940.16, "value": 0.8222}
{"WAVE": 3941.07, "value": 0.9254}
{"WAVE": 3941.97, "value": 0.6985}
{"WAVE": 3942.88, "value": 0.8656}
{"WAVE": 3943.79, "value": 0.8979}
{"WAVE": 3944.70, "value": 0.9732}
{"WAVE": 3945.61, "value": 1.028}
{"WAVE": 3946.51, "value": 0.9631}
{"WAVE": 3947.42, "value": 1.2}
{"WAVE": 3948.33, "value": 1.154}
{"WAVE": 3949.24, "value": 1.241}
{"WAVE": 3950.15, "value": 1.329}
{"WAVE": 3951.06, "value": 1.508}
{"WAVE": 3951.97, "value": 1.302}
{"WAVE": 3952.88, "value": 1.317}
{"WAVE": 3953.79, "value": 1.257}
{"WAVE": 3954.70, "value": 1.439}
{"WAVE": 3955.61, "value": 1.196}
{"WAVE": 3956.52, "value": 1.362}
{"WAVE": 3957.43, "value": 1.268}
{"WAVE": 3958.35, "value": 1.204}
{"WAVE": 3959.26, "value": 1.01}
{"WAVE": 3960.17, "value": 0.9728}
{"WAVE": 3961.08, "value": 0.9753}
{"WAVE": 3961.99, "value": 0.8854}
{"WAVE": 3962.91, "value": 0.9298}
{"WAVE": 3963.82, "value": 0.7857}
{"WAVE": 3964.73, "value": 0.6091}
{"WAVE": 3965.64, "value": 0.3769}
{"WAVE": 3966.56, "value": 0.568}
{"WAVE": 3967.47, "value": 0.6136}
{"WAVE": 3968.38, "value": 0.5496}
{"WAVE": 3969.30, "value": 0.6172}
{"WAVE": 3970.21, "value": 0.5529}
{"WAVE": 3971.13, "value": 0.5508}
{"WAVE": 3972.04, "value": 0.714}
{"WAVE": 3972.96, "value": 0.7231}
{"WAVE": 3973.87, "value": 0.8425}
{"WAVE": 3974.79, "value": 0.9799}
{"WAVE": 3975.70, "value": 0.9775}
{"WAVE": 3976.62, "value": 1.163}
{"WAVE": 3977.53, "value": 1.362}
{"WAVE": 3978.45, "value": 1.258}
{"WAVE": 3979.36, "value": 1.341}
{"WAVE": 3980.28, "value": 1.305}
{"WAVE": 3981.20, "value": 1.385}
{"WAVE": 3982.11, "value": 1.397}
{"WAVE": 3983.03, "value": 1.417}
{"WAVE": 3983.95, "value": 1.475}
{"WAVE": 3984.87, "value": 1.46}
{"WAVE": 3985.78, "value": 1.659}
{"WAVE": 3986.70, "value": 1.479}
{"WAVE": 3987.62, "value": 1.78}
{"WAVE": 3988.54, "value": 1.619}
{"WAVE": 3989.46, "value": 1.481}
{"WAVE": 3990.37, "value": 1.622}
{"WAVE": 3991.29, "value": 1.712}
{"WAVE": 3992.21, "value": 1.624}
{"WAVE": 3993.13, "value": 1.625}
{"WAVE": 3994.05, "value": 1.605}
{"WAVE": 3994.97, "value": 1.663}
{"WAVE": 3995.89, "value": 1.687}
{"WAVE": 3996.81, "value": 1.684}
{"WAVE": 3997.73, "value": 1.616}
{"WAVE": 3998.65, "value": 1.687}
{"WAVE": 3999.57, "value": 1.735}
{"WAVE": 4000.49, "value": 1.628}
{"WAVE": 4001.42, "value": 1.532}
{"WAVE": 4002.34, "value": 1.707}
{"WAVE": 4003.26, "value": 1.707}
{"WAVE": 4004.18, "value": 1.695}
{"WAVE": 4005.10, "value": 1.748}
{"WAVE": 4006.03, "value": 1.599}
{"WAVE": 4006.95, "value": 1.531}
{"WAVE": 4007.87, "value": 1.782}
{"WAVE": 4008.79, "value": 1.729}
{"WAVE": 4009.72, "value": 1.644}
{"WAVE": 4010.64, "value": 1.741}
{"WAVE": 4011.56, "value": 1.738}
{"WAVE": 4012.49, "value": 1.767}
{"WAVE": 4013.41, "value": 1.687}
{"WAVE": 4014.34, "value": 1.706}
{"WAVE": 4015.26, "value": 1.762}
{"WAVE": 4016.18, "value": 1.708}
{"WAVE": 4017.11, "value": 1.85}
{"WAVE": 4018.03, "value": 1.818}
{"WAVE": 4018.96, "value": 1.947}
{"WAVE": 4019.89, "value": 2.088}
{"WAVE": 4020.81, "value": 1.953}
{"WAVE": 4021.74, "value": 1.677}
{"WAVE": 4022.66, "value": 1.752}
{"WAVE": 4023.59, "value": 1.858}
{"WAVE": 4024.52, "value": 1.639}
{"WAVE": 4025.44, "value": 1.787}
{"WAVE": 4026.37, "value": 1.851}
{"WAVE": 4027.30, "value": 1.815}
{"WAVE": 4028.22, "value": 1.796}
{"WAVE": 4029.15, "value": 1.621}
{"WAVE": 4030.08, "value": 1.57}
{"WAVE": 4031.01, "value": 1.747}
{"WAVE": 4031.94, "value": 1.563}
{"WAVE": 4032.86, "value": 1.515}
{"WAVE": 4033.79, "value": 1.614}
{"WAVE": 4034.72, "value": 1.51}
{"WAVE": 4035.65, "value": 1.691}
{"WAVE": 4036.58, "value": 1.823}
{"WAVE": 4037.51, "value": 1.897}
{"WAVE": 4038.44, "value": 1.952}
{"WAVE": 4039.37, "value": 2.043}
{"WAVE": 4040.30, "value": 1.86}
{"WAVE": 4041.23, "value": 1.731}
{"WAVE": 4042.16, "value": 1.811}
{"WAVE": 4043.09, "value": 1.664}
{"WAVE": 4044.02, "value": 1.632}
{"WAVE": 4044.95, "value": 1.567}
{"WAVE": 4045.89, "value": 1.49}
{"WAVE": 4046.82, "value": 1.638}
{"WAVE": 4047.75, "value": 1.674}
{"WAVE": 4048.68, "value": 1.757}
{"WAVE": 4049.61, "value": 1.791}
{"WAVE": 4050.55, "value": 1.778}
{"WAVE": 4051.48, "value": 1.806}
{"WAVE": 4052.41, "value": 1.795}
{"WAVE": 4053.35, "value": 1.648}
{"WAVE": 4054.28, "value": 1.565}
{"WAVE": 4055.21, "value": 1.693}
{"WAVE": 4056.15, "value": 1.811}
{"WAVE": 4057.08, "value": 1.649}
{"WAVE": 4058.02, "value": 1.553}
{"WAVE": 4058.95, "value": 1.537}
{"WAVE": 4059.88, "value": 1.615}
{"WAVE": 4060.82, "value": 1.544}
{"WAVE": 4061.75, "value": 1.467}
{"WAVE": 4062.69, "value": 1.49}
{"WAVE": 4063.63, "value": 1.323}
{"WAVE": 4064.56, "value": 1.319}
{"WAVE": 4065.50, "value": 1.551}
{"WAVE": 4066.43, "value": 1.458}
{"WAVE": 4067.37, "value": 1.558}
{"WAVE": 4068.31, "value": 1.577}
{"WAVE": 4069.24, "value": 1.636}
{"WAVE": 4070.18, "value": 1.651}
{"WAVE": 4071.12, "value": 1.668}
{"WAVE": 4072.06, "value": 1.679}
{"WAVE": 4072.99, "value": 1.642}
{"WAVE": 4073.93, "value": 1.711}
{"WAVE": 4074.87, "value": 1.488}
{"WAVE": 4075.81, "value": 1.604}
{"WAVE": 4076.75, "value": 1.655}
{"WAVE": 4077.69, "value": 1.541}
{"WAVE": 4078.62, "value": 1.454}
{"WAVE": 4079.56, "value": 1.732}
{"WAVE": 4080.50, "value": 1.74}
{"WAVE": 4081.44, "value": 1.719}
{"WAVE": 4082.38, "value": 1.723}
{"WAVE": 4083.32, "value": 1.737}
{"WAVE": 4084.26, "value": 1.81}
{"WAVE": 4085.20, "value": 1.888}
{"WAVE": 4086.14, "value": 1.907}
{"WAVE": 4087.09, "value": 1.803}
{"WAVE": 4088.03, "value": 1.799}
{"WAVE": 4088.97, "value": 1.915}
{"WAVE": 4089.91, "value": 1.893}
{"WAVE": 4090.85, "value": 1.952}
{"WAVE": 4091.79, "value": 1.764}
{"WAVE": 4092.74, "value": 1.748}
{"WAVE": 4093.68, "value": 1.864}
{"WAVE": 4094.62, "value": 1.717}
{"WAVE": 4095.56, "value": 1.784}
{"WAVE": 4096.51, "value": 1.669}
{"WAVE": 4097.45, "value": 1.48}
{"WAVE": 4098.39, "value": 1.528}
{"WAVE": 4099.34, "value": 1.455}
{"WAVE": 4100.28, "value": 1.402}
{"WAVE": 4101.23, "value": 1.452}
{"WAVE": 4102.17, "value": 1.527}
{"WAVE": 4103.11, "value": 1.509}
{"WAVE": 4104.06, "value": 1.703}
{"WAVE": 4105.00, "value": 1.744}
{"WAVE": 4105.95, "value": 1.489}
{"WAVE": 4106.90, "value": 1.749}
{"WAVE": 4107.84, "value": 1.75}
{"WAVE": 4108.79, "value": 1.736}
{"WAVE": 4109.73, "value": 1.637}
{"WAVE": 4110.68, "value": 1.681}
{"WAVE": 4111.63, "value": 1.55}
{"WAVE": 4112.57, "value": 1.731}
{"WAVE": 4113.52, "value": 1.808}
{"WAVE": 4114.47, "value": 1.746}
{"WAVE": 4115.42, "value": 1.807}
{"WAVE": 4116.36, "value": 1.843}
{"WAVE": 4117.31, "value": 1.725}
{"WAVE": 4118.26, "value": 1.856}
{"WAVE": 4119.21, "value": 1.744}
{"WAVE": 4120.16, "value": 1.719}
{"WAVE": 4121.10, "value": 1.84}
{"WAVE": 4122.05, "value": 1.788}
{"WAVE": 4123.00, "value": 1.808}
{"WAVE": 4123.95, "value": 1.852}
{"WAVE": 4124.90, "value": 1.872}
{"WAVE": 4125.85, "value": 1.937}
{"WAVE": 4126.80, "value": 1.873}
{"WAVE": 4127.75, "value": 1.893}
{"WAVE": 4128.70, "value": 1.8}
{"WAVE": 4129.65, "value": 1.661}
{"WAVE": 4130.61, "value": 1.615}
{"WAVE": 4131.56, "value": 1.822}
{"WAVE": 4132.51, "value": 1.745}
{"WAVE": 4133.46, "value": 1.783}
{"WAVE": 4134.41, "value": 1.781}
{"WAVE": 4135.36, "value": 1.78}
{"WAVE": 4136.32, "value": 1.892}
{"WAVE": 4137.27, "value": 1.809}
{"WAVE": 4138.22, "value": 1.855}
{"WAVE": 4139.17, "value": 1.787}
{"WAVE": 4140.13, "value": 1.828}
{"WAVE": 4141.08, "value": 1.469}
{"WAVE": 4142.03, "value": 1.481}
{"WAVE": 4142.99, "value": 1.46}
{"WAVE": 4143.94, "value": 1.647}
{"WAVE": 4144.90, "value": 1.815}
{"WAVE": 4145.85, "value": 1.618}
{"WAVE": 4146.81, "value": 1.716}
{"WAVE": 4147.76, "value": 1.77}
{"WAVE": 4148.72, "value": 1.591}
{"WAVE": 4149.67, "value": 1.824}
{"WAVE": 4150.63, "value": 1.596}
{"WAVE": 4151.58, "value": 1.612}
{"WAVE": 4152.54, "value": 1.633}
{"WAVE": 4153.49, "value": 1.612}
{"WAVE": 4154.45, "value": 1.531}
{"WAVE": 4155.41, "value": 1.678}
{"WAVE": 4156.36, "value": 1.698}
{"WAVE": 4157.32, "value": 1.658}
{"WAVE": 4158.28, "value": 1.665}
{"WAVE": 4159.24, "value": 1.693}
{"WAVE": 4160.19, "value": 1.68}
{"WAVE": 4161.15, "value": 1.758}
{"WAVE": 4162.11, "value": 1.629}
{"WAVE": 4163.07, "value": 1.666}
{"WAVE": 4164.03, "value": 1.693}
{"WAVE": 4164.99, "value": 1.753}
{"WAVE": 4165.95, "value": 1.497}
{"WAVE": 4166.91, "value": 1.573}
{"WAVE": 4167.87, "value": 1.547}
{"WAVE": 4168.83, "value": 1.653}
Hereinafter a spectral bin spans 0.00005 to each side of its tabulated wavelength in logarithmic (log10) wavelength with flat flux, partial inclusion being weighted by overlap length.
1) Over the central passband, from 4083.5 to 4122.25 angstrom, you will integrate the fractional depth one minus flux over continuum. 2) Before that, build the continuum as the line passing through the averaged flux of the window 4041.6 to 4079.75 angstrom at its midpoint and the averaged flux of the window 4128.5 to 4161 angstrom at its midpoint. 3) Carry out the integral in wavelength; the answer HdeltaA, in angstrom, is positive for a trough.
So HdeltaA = -1.53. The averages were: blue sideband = 1.61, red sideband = 1.69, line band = 1.72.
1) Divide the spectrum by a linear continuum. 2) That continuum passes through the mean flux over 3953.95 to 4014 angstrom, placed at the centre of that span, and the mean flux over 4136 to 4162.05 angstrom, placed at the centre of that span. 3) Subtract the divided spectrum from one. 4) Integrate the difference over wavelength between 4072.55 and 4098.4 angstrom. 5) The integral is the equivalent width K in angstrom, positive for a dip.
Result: -3.1 angstrom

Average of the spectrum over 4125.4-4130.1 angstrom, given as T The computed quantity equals 1.83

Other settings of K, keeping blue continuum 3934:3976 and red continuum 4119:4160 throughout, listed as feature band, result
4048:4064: -3.4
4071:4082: -1.5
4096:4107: 0.0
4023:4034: -4.2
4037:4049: -4.2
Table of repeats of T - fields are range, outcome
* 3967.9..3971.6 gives 0.569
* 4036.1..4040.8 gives 1.91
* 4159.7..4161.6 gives 1.72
